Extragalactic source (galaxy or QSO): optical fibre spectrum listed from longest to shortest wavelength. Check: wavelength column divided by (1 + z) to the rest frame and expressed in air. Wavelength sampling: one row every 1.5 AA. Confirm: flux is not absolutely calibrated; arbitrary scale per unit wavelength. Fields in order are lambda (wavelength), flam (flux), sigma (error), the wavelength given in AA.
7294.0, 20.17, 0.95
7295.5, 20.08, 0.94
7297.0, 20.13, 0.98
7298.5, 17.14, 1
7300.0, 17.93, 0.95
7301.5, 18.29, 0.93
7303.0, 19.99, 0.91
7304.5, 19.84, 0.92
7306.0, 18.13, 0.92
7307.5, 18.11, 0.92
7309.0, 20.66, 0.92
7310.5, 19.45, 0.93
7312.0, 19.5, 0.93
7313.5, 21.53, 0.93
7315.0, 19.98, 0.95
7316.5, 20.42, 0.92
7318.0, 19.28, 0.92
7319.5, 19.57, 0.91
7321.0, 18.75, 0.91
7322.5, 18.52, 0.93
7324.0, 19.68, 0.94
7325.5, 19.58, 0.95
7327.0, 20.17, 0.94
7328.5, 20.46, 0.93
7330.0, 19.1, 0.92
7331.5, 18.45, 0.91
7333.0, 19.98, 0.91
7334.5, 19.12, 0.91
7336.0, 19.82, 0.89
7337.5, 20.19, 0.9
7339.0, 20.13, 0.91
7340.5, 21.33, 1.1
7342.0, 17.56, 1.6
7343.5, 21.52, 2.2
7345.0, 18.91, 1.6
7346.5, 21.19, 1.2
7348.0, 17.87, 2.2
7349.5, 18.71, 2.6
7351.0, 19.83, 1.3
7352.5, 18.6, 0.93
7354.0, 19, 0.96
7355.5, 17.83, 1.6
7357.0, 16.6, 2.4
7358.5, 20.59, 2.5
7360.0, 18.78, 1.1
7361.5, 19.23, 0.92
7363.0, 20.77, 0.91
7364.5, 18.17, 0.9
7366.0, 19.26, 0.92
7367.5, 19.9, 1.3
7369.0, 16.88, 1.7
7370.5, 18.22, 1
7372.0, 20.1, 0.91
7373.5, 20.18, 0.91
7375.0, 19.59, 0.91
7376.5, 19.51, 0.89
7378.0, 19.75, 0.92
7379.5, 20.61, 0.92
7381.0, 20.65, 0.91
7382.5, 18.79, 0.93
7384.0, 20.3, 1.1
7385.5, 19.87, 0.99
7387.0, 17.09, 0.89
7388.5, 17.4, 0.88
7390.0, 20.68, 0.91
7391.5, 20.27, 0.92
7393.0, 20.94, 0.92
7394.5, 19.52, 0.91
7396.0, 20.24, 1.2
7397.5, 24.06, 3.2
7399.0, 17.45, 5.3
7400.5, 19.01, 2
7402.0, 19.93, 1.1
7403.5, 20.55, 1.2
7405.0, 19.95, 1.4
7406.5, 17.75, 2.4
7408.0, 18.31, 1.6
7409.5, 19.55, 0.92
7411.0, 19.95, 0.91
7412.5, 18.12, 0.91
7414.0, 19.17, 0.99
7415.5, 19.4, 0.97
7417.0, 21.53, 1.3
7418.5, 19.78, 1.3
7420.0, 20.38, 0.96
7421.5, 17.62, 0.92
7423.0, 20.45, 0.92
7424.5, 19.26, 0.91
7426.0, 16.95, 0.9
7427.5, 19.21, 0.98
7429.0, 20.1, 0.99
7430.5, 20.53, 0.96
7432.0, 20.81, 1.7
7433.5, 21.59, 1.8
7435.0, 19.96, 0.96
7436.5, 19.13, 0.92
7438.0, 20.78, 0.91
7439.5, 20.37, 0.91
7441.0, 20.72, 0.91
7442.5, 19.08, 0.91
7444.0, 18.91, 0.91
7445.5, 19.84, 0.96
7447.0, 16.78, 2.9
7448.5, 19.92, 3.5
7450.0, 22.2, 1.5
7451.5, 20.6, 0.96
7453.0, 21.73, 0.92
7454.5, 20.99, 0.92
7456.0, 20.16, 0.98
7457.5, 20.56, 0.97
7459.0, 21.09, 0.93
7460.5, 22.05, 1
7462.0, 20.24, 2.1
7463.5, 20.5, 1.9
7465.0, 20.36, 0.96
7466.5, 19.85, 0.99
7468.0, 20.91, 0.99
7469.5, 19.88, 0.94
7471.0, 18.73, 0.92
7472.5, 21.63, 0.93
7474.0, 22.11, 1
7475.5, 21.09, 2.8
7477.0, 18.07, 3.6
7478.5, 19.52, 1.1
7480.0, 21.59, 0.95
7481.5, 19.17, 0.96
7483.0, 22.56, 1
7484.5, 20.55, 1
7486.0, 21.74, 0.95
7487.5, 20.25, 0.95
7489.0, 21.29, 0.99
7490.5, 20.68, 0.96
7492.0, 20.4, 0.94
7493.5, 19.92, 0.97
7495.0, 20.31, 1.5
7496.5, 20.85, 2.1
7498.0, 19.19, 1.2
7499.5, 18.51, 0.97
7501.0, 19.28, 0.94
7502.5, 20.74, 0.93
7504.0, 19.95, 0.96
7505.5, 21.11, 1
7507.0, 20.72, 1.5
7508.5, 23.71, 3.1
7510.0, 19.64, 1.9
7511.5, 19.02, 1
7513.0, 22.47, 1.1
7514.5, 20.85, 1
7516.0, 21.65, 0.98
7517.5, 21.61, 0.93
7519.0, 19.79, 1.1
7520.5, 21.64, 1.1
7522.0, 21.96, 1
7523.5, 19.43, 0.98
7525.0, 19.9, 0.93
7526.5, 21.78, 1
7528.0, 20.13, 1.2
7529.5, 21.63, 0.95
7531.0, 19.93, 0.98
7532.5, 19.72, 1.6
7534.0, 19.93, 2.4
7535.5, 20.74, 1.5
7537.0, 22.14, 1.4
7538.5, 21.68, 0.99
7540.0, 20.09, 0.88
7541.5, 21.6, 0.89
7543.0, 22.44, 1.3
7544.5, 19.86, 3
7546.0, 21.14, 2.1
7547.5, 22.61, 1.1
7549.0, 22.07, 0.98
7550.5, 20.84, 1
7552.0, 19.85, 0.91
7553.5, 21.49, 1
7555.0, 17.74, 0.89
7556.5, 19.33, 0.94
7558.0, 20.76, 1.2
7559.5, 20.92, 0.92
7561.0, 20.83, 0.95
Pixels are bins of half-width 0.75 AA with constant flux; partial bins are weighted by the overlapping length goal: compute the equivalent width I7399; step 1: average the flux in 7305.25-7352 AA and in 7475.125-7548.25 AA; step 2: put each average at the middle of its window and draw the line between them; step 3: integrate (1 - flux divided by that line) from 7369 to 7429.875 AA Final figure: 1.5 AA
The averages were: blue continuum 19.6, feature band 19.5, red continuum 20.7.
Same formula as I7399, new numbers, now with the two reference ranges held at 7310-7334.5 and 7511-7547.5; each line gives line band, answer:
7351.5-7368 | 0.7 AA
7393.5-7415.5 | 0.7 AA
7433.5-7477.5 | 0.3 AA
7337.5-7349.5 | 0.0 AA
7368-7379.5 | 0.4 AA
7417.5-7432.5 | 0.6 AA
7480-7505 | 0.4 AA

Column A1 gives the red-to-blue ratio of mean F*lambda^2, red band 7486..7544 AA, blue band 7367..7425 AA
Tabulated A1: 1.09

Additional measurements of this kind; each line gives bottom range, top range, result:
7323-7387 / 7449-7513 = 1.10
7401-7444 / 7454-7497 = 1.06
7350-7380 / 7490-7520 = 1.11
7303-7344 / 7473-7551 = 1.11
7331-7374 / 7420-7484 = 1.08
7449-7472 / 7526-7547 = 1.03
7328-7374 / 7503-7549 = 1.14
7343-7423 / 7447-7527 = 1.09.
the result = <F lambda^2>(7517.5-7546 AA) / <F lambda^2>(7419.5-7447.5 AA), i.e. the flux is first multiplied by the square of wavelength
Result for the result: 1.1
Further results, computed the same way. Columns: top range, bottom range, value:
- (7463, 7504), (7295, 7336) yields 1.10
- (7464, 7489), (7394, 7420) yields 1.06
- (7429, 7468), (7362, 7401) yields 1.06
